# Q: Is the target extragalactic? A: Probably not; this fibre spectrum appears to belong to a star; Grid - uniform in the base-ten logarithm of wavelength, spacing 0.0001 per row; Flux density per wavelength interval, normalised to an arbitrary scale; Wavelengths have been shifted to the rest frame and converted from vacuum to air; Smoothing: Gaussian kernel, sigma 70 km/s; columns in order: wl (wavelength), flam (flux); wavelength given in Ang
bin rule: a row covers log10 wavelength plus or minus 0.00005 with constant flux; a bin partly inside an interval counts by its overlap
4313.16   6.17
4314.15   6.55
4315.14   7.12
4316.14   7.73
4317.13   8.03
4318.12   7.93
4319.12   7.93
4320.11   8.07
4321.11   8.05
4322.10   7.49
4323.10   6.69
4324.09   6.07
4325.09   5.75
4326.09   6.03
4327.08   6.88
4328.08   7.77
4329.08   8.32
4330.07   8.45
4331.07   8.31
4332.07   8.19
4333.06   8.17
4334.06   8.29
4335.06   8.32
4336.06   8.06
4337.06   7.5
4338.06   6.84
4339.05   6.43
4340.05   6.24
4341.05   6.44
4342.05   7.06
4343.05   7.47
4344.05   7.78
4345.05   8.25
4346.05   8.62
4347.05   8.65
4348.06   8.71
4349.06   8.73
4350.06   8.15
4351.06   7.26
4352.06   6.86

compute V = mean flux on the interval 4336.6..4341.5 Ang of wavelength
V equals 6.69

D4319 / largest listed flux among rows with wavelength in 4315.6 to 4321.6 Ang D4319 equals 8.07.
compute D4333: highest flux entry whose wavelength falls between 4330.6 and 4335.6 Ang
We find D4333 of 8.32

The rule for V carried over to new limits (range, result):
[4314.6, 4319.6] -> 7.74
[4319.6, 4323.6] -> 7.58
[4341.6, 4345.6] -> 7.66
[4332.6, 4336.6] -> 8.19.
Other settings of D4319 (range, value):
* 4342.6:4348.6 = 8.71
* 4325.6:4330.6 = 8.45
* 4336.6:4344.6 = 7.78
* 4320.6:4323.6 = 8.05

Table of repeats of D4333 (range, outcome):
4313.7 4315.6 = 7.12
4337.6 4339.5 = 6.84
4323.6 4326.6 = 6.07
